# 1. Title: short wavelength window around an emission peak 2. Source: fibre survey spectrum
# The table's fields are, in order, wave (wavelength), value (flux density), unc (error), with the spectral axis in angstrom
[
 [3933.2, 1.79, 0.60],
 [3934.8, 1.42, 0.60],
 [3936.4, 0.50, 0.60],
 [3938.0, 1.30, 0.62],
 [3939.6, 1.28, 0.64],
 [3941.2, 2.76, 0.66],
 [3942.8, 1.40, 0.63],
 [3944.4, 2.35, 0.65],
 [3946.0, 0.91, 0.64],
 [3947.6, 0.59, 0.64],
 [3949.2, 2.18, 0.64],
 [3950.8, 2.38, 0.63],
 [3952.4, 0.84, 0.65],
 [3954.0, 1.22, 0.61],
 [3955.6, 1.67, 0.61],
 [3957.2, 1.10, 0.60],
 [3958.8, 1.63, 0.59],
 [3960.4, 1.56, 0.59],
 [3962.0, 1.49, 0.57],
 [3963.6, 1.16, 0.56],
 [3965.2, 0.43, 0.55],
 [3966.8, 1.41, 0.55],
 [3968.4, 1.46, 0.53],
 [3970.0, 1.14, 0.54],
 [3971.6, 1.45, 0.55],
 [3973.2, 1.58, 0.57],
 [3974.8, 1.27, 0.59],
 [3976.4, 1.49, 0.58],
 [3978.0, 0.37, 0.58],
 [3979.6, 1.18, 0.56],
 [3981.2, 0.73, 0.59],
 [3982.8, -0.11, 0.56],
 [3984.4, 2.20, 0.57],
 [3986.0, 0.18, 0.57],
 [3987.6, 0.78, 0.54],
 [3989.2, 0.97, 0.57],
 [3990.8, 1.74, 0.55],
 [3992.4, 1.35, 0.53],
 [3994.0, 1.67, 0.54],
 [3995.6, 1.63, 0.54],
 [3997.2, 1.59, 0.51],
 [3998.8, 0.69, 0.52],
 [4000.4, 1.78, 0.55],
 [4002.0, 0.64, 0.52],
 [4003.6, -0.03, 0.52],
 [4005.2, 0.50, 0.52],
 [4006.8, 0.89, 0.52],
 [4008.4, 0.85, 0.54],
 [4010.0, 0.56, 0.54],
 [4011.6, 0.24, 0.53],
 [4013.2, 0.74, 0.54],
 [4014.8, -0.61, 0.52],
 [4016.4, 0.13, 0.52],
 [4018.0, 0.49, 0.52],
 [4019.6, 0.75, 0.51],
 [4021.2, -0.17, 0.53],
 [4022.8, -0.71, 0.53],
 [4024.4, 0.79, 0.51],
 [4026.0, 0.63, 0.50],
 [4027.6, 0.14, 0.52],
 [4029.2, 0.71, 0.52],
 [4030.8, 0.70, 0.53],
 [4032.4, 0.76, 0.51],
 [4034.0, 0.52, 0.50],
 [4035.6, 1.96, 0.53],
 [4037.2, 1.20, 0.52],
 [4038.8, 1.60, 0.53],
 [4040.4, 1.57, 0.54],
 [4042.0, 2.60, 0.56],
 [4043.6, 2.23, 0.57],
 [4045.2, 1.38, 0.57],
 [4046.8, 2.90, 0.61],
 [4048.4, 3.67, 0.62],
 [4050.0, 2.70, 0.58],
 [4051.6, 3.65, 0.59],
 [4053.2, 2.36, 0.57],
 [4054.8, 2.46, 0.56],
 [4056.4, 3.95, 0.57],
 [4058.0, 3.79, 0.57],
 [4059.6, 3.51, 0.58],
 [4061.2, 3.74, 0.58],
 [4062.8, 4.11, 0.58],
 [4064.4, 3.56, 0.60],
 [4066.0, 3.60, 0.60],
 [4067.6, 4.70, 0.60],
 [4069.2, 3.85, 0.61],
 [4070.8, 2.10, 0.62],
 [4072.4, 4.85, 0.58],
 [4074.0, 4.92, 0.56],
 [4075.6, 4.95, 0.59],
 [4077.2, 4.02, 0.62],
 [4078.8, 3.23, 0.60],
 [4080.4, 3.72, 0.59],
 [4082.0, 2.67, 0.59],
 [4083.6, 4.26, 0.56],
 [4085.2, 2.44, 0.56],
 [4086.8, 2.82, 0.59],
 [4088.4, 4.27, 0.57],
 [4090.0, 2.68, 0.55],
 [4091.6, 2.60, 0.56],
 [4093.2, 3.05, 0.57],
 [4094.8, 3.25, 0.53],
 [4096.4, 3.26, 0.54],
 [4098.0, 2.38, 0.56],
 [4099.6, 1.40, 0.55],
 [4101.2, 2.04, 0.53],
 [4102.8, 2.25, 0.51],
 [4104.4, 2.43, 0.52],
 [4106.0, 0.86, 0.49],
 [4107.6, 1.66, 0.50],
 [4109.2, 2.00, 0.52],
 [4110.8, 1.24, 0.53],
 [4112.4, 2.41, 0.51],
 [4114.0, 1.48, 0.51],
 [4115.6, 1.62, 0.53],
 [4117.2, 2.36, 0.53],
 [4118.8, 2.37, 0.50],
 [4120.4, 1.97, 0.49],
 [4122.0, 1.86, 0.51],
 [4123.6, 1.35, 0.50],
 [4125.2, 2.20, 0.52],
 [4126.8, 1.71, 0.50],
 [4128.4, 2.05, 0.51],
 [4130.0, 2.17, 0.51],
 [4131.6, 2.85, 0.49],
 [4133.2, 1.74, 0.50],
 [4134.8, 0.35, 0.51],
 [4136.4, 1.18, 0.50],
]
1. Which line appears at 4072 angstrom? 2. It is C IV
